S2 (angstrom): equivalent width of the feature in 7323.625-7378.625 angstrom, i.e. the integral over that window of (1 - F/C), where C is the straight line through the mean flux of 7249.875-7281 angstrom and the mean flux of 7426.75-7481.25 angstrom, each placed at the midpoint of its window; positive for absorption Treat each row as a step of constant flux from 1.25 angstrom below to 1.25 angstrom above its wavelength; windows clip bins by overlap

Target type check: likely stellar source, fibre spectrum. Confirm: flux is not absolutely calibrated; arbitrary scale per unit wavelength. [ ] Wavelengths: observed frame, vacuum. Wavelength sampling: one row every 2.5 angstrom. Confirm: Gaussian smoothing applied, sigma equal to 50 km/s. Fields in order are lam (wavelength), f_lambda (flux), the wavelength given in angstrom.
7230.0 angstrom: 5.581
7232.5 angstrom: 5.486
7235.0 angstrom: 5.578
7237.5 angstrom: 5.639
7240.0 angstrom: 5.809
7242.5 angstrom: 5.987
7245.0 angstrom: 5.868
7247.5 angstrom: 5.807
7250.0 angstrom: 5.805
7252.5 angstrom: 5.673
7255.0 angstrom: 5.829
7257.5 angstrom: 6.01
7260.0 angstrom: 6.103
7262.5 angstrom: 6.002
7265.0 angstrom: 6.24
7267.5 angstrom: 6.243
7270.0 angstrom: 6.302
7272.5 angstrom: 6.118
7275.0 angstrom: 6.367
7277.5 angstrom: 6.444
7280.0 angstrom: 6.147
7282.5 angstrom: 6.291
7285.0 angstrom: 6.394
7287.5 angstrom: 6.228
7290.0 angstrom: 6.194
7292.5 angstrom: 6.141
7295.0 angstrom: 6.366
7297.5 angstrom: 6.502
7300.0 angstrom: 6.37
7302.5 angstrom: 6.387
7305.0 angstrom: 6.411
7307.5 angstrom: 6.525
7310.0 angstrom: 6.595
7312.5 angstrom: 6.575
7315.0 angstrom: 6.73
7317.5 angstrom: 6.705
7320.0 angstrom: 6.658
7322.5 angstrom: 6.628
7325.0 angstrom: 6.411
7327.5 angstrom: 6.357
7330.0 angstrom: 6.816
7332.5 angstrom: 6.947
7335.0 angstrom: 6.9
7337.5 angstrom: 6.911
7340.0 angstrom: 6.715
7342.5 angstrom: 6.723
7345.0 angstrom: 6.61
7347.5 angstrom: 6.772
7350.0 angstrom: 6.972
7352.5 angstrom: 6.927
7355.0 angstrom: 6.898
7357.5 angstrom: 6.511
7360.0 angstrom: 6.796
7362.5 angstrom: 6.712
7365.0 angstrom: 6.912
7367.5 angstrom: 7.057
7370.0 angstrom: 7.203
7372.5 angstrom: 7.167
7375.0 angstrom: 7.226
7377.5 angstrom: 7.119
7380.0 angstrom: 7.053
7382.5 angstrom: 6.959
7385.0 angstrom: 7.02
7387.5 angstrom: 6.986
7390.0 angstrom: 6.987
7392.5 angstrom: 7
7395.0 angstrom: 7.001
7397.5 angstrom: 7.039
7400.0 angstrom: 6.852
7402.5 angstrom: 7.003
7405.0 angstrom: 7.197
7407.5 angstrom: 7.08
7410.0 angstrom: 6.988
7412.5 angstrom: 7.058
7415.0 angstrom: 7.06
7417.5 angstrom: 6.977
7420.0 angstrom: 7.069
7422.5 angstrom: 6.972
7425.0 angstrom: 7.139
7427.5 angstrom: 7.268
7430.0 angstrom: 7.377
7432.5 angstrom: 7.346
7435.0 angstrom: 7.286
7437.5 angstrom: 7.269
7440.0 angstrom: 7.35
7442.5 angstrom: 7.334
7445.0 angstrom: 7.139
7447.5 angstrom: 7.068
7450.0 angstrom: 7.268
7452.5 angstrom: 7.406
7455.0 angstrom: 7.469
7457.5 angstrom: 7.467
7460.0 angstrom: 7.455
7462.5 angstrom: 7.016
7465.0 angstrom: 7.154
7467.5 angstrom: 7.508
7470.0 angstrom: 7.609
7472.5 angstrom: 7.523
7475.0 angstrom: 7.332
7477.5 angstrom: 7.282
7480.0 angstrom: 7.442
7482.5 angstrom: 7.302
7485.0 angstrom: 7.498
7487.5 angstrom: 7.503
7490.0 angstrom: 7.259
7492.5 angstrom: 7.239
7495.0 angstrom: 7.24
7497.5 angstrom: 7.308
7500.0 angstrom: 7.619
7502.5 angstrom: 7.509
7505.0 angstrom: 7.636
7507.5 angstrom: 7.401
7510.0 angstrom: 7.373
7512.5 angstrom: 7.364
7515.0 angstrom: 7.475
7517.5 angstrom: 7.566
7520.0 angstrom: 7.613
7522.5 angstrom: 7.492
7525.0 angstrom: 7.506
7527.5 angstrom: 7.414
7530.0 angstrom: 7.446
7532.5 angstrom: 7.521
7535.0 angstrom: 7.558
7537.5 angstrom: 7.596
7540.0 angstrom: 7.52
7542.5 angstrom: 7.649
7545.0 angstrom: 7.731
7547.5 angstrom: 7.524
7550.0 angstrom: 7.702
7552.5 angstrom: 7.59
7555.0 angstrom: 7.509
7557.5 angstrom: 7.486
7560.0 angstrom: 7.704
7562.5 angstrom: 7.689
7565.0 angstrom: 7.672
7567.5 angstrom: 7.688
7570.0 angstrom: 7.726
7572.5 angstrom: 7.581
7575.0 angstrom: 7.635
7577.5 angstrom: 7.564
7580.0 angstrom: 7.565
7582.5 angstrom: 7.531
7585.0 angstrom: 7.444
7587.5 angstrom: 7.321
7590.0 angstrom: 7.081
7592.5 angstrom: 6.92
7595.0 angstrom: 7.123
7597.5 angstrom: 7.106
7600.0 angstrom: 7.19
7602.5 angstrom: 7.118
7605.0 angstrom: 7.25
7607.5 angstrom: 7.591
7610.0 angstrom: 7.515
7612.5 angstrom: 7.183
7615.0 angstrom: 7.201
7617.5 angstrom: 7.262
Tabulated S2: -1.5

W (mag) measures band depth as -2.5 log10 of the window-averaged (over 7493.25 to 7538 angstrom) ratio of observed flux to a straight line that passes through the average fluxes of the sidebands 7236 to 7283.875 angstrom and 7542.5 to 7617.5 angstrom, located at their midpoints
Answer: -0.046 mag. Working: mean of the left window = 6.03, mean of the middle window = 7.48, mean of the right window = 7.45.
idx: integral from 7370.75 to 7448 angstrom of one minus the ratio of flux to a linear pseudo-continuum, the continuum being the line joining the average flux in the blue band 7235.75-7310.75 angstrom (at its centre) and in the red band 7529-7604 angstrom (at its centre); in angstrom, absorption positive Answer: -3.9 angstrom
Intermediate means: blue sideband 6.15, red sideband 7.48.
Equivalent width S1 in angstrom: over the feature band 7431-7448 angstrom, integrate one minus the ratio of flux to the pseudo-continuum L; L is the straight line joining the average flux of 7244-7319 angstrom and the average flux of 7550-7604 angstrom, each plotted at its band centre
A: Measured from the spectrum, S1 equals -0.9 angstrom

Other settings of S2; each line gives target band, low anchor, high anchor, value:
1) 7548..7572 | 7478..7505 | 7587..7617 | -1.15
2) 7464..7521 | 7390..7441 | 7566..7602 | -1.47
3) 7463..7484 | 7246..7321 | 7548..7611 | -1.05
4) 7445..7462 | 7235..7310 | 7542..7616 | -1.00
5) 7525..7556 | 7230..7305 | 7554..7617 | -1.45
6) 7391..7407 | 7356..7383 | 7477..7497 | 0.11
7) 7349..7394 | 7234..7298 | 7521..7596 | -2.56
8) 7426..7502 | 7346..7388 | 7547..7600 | -1.53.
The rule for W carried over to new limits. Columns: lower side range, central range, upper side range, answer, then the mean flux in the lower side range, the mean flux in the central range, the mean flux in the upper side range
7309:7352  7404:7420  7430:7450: 0.01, 6.71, 7.06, 7.26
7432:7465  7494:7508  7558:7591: -0.01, 7.29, 7.46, 7.56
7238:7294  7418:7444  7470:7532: -0.03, 6.09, 7.23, 7.44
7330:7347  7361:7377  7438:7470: -0.02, 6.8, 7.05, 7.31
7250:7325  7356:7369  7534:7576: -0.02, 6.31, 6.81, 7.62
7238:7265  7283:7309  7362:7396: -0.01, 5.9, 6.35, 7.04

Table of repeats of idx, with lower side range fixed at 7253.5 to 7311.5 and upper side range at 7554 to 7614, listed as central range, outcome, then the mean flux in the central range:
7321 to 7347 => -1.0 angstrom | 6.7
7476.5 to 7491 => -0.7 angstrom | 7.38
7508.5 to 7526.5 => -0.8 angstrom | 7.48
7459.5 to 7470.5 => -0.6 angstrom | 7.32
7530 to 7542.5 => -0.5 angstrom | 7.55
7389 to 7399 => -0.5 angstrom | 7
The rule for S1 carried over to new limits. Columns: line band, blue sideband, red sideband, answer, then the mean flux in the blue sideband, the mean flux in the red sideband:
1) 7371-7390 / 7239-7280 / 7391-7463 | -0.6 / 6.04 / 7.17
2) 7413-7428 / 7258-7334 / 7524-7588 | -0.2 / 6.4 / 7.58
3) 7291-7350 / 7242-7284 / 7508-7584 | -2.1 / 6.08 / 7.56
